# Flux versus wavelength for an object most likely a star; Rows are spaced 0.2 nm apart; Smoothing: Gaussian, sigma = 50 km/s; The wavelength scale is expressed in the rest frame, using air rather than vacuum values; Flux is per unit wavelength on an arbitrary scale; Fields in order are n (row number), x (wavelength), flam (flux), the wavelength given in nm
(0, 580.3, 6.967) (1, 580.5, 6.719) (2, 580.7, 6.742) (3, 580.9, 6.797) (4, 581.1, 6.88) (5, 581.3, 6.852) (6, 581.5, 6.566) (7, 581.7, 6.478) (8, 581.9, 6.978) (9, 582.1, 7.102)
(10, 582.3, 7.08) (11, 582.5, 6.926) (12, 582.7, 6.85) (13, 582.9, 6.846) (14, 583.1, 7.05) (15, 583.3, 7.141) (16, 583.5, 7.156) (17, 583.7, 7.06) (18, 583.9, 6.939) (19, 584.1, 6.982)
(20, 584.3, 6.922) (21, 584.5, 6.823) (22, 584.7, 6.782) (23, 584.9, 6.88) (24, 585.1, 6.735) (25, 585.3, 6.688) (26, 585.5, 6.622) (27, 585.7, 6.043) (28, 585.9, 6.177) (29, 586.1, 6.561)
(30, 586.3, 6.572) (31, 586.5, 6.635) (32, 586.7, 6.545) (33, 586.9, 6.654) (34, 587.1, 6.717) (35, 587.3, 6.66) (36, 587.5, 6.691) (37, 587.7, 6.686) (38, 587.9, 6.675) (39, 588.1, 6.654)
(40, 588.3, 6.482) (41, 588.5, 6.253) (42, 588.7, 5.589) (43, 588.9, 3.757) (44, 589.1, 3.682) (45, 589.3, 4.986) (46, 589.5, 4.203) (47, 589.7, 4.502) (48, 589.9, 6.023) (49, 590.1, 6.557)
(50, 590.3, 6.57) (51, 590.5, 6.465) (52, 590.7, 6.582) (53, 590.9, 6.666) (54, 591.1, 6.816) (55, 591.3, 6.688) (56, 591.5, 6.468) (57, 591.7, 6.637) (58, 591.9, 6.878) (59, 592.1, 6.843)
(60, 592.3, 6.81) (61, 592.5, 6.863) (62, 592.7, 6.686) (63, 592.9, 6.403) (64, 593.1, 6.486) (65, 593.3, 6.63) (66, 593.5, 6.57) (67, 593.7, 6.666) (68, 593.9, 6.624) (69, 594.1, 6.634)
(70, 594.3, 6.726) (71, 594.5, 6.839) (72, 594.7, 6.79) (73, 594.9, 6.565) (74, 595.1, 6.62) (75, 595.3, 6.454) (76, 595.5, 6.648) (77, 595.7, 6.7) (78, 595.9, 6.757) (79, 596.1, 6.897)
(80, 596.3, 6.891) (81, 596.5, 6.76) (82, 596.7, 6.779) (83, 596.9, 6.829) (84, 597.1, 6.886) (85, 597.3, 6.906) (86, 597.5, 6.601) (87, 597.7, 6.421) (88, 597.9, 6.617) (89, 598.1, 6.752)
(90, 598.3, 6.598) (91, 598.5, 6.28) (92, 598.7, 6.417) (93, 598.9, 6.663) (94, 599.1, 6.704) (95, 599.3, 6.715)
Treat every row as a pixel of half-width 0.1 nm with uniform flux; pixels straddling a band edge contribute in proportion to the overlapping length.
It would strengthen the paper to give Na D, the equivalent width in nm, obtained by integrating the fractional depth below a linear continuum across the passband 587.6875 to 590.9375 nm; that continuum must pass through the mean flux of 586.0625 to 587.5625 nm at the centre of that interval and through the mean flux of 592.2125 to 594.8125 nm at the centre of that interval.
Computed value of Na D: 0.44 nm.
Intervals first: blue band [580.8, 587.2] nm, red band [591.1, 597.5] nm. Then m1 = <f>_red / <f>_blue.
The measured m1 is 1.0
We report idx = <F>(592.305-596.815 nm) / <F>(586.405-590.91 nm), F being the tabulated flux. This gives 1.1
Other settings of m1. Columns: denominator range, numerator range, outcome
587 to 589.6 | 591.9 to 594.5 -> 1.16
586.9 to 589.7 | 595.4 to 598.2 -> 1.17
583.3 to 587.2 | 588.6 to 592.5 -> 0.89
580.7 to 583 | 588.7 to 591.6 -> 0.83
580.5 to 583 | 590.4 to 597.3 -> 0.98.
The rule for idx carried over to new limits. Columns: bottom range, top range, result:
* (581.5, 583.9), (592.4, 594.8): 0.96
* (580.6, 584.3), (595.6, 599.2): 0.97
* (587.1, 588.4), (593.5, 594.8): 1.01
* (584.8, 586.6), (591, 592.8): 1.03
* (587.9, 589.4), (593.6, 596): 1.23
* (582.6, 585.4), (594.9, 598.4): 0.97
